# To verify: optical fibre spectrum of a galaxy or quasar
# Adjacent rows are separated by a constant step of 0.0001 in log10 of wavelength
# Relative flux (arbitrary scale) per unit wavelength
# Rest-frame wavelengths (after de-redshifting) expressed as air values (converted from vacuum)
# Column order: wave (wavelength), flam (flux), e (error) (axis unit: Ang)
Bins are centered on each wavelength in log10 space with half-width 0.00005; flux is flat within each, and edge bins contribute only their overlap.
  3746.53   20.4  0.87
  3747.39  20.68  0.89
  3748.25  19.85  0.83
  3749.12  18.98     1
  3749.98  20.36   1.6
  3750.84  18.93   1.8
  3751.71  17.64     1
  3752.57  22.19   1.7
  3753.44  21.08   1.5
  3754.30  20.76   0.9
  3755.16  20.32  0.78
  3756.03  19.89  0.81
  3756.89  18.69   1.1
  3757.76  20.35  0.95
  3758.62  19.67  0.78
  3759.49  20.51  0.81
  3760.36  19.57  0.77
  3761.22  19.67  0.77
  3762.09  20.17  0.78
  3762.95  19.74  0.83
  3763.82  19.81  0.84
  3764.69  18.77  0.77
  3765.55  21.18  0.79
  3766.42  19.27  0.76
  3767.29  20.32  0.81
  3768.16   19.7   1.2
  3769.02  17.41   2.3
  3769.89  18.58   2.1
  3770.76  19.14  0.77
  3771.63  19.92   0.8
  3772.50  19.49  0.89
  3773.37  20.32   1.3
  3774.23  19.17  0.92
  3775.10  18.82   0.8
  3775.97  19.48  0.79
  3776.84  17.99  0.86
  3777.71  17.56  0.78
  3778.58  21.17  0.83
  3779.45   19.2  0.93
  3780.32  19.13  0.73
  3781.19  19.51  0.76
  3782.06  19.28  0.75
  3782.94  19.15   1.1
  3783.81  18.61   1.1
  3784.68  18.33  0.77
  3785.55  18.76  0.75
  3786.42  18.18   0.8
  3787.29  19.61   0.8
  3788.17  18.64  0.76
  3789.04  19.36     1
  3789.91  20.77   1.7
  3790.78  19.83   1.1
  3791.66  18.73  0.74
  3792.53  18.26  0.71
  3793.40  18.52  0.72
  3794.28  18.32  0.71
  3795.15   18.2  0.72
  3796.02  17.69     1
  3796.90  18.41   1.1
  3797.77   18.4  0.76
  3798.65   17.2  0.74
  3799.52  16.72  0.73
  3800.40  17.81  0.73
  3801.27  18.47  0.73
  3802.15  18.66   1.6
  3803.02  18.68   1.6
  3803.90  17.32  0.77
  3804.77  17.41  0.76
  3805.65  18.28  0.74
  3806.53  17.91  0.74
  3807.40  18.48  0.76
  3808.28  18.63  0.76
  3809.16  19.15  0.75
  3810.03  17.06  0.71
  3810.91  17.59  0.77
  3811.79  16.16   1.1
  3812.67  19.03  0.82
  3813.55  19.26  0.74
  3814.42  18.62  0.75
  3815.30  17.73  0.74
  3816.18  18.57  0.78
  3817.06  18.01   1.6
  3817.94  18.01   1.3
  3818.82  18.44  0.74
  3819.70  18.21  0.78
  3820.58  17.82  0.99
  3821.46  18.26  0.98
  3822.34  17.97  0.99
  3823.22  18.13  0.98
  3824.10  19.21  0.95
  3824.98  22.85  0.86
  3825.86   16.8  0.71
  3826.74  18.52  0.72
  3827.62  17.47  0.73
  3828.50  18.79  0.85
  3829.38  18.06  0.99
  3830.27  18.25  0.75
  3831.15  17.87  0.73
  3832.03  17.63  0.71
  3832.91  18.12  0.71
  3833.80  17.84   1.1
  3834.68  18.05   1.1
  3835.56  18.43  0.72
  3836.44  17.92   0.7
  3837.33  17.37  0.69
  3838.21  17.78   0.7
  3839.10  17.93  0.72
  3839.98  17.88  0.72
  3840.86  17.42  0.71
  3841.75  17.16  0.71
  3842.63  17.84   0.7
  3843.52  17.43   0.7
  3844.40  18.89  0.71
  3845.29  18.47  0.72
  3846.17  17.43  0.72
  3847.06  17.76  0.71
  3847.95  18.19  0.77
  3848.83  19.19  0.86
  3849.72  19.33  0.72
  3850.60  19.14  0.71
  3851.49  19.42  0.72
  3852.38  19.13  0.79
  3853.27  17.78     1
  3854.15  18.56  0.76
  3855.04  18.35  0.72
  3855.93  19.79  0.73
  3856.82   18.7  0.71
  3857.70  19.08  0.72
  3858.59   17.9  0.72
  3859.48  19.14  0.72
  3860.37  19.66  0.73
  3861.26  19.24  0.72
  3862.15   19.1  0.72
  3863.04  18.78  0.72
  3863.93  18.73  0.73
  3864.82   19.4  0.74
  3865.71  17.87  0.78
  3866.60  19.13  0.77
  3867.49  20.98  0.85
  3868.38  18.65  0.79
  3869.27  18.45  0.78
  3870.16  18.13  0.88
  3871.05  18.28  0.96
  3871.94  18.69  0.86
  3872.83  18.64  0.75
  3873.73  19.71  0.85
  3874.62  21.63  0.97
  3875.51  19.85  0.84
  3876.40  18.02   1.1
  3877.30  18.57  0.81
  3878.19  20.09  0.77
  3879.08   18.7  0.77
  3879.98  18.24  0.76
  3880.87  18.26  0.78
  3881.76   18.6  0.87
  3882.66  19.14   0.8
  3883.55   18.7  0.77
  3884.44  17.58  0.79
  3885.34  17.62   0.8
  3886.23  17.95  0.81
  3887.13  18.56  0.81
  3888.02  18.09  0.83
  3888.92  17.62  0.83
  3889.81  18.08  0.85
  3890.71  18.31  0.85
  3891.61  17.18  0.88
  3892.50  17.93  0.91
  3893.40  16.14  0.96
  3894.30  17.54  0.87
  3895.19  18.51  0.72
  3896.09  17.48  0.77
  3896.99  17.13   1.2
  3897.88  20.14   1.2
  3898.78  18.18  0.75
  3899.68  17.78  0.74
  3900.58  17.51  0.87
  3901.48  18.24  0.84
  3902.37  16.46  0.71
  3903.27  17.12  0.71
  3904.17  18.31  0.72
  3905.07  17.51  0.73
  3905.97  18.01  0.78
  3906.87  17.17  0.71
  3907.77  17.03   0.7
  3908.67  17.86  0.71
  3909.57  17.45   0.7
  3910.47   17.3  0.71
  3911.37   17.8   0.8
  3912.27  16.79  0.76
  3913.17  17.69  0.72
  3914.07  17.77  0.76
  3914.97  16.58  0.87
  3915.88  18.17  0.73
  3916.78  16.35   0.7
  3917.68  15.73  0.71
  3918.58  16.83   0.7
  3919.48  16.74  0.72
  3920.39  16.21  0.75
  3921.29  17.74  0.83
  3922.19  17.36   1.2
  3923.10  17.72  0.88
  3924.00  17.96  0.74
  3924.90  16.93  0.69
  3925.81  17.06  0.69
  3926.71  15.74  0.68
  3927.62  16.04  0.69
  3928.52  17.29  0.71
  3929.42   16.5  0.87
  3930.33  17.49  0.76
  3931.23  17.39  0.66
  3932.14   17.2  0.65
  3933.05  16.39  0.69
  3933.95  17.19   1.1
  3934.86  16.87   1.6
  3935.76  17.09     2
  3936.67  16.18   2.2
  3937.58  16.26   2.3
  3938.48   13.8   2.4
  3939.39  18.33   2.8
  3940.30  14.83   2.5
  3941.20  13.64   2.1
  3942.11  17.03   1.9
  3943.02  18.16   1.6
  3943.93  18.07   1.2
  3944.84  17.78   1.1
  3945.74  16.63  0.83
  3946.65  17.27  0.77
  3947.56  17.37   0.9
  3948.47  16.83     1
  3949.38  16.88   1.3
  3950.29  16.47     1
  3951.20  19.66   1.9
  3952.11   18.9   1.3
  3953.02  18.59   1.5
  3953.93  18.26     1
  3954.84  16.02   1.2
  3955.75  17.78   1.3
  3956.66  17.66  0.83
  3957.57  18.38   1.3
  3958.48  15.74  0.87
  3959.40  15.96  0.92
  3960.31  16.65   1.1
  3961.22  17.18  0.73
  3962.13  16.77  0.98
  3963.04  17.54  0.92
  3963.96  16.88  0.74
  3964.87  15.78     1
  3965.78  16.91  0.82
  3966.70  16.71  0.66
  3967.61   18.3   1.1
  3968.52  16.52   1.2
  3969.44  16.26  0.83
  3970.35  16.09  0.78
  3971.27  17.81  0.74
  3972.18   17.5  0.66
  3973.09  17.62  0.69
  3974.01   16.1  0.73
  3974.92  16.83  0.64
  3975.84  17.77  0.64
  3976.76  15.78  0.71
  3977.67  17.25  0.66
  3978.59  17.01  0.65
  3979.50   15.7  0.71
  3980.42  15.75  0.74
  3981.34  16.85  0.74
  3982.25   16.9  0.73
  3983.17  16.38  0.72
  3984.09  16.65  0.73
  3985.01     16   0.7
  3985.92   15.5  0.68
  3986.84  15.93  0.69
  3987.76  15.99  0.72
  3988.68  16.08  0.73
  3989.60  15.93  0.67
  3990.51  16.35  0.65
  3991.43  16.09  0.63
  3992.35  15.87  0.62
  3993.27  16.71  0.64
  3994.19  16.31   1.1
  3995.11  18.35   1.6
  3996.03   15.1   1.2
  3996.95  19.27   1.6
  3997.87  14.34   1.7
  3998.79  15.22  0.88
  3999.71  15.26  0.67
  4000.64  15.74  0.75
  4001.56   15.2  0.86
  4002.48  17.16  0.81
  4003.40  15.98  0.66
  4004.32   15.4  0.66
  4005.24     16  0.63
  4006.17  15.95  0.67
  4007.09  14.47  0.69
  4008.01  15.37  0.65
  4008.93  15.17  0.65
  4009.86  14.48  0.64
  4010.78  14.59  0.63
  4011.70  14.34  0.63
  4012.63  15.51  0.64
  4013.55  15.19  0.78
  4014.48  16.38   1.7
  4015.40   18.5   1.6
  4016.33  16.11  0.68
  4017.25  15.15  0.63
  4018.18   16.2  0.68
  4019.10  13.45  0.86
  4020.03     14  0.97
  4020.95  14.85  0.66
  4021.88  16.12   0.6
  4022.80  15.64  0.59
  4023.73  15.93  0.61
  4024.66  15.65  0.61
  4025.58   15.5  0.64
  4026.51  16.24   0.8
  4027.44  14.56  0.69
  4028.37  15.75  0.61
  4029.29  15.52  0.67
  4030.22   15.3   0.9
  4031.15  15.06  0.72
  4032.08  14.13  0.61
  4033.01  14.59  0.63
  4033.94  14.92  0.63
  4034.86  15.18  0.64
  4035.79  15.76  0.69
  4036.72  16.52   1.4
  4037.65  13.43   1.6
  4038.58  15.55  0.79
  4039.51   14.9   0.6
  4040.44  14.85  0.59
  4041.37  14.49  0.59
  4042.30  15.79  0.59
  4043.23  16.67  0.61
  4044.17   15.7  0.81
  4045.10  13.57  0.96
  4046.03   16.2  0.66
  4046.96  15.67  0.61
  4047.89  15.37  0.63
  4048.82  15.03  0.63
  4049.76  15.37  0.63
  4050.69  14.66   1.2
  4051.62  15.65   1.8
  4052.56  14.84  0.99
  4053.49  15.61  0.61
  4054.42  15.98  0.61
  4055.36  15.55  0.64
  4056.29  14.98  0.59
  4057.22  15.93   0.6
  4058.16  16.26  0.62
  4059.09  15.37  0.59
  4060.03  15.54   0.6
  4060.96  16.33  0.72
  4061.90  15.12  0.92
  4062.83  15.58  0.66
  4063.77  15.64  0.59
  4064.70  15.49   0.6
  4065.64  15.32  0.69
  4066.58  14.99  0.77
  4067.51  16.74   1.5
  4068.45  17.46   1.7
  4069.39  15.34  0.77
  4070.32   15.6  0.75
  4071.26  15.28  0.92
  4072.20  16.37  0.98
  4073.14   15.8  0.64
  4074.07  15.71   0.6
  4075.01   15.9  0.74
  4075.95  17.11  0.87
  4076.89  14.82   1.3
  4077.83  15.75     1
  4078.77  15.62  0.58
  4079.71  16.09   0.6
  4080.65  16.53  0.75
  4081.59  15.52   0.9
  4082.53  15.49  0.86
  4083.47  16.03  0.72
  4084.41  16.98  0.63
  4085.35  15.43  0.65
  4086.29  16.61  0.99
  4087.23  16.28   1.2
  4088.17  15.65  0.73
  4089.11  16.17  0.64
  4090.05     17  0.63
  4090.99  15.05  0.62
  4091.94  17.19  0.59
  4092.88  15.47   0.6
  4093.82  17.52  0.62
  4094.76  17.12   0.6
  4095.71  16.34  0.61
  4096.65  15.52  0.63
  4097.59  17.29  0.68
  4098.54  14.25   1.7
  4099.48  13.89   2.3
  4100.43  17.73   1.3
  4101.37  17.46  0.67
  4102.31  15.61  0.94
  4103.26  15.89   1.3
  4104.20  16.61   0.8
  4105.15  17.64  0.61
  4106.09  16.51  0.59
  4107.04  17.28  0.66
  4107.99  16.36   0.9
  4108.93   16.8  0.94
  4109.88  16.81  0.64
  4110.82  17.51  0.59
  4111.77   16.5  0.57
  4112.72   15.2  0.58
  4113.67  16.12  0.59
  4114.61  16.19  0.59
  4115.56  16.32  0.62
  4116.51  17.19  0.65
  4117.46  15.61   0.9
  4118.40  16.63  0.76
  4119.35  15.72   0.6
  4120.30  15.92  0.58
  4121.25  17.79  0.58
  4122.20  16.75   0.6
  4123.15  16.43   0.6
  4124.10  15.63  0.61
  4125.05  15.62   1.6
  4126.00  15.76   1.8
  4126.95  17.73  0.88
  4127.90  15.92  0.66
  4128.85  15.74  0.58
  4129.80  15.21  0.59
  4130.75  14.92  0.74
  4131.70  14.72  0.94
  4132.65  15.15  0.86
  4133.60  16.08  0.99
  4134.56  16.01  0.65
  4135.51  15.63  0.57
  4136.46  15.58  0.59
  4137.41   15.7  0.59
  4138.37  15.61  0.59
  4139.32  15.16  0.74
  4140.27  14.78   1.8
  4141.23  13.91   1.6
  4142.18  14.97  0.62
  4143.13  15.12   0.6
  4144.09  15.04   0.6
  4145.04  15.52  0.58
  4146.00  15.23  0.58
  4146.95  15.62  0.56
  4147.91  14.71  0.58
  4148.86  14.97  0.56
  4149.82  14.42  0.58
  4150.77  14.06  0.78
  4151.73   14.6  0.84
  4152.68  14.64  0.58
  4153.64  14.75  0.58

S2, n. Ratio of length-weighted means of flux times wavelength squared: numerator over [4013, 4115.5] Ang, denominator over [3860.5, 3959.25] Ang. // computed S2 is 0.97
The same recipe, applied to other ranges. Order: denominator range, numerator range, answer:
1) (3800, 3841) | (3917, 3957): 0.99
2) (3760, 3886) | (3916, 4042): 0.95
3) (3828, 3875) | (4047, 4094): 0.95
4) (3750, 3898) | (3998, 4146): 0.96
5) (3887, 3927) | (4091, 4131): 1.03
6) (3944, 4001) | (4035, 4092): 0.98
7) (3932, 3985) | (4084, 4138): 1.03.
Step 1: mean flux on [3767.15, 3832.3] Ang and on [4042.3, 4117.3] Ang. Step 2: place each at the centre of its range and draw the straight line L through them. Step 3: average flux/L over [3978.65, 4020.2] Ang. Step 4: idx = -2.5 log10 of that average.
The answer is 0.058 mag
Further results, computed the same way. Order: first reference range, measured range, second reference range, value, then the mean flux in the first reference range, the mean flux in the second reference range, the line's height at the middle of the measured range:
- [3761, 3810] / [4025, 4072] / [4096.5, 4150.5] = 0.08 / 18.9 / 15.9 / 16.5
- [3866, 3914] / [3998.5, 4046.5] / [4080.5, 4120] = 0.11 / 18.2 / 16.3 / 17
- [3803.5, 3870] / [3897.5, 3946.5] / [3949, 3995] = 0.02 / 18.4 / 16.8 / 17.4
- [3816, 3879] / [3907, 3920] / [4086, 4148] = 0.05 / 18.6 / 16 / 17.9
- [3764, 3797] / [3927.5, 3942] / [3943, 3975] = 0.07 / 19.1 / 17.2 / 17.5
